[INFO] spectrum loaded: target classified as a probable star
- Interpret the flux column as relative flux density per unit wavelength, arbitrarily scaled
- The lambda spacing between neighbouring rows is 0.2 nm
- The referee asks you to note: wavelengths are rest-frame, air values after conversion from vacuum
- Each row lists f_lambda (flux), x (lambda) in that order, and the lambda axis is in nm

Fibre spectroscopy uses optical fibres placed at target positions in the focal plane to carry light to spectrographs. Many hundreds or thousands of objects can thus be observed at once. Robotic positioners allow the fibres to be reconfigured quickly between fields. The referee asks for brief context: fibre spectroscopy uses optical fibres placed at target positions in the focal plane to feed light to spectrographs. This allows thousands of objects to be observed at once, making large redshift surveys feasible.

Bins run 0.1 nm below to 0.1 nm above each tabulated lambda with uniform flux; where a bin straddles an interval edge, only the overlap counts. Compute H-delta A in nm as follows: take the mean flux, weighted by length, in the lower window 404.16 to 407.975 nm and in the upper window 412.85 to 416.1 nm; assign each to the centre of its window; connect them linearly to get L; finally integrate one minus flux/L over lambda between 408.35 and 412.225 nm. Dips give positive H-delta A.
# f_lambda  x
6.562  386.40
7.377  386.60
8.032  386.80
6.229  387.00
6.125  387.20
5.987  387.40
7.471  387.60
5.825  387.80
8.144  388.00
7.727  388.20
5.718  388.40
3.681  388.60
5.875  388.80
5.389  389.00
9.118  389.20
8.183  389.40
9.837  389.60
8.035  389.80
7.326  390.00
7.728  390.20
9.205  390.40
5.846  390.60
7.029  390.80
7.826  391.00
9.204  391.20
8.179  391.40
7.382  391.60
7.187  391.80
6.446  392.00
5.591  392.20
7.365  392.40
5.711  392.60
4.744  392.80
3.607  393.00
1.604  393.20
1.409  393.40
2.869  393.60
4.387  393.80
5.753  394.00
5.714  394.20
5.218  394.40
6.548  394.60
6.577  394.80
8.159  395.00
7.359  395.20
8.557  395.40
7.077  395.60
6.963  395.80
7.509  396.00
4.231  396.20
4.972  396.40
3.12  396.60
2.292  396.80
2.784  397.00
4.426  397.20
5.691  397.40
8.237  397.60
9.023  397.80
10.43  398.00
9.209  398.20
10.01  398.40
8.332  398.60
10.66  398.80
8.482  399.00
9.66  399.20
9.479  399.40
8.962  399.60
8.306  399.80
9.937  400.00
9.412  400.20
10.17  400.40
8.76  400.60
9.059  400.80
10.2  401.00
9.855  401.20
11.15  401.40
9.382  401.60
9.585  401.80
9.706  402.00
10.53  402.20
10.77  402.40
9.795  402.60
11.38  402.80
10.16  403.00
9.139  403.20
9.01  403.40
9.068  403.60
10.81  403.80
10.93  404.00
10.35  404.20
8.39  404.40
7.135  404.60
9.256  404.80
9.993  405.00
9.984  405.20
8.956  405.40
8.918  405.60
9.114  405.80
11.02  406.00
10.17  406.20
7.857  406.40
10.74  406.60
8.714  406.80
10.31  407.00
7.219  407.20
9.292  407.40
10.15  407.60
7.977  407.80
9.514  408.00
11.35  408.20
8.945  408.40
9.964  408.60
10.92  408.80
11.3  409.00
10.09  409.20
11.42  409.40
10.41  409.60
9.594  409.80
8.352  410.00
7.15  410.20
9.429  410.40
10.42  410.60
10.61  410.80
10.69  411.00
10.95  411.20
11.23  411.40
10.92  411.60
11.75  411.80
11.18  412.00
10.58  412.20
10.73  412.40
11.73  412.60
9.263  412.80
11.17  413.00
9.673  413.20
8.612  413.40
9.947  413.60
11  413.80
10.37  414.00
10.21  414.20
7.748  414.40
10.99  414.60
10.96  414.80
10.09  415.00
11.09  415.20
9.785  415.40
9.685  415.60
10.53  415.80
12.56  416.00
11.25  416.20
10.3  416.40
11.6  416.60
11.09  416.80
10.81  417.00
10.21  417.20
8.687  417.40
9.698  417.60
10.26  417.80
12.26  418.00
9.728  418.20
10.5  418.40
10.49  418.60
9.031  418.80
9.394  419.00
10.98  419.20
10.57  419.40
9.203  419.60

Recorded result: -0.222 nm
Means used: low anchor 9.23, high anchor 10.3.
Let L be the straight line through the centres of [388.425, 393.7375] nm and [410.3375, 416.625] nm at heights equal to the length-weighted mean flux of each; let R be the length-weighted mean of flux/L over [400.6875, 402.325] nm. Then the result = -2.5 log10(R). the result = -0.19 mag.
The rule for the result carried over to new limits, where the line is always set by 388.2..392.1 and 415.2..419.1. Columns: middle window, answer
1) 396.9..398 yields 0.26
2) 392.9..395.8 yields 0.41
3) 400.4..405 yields -0.12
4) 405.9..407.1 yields -0.07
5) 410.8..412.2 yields -0.13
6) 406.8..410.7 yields -0.02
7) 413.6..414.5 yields 0.02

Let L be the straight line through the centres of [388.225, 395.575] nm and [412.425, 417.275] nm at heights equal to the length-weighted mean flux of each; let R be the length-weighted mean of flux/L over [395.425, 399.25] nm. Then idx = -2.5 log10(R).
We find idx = 0.06 mag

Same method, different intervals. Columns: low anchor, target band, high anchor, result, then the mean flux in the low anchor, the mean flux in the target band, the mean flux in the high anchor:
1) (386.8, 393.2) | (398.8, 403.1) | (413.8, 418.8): -0.173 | 6.83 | 9.77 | 10.4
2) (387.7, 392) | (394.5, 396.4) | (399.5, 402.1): 0.224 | 7.33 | 6.89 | 9.58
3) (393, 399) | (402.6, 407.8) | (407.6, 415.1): -0.114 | 6.17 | 9.5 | 10.2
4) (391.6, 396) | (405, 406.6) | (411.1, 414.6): -0.102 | 5.74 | 9.55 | 10.4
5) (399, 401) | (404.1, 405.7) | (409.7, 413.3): 0.070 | 9.31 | 9.12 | 10.3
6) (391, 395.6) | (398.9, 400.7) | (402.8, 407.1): -0.160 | 5.96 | 9.24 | 9.57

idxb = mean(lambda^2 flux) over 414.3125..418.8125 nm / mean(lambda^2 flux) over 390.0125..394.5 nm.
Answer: 1.99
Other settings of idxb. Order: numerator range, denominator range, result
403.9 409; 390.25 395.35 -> 1.68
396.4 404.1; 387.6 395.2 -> 1.45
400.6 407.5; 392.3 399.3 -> 1.60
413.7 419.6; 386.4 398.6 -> 1.80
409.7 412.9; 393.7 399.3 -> 1.62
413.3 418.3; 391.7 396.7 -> 2.08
